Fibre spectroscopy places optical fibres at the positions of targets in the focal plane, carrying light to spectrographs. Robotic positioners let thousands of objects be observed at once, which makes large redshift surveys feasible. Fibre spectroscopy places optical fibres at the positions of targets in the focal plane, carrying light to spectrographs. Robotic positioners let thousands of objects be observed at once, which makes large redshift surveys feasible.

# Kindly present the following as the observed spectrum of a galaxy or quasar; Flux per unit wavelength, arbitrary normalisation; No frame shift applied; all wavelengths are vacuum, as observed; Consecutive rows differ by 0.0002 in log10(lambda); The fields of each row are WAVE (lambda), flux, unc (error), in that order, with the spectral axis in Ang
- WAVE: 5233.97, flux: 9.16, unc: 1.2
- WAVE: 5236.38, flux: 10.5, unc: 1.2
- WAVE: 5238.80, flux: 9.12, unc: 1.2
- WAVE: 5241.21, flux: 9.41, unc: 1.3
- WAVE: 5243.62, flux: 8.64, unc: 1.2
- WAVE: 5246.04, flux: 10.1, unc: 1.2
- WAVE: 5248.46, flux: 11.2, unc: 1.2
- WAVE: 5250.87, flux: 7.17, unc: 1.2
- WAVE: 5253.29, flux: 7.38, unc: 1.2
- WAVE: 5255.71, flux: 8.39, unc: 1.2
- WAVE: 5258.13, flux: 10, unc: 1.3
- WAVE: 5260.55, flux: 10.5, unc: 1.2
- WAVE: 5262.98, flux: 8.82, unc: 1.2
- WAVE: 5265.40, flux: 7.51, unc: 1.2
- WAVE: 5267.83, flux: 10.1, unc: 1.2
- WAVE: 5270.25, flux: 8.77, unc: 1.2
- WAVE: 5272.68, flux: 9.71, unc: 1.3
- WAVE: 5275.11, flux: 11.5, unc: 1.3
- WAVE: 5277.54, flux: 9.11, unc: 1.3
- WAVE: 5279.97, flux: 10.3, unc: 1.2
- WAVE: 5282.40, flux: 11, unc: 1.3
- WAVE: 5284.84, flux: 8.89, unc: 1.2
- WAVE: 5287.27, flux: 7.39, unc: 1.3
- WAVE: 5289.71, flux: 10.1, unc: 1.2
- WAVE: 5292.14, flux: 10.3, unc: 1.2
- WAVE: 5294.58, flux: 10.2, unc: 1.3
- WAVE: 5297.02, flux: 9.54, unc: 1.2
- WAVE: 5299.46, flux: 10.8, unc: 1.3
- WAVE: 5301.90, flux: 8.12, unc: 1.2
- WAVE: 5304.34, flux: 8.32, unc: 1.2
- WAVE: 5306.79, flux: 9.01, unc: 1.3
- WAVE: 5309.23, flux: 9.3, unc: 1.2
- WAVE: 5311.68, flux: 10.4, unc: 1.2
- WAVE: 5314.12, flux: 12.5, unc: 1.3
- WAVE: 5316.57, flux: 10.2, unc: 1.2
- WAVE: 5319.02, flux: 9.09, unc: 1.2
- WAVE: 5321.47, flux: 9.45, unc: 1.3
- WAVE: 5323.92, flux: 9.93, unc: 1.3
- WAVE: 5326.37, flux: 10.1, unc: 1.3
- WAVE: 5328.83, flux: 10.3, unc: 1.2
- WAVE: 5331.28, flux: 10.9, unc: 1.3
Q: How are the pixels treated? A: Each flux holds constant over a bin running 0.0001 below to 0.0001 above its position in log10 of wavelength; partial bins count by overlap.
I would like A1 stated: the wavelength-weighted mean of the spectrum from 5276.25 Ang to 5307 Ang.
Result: 9.49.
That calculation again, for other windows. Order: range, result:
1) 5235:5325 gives 9.53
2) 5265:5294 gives 9.63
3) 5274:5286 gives 10.2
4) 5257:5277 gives 9.59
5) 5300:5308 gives 8.68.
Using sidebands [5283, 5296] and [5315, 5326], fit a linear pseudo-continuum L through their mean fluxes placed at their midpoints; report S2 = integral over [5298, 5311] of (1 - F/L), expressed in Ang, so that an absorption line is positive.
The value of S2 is 0.6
